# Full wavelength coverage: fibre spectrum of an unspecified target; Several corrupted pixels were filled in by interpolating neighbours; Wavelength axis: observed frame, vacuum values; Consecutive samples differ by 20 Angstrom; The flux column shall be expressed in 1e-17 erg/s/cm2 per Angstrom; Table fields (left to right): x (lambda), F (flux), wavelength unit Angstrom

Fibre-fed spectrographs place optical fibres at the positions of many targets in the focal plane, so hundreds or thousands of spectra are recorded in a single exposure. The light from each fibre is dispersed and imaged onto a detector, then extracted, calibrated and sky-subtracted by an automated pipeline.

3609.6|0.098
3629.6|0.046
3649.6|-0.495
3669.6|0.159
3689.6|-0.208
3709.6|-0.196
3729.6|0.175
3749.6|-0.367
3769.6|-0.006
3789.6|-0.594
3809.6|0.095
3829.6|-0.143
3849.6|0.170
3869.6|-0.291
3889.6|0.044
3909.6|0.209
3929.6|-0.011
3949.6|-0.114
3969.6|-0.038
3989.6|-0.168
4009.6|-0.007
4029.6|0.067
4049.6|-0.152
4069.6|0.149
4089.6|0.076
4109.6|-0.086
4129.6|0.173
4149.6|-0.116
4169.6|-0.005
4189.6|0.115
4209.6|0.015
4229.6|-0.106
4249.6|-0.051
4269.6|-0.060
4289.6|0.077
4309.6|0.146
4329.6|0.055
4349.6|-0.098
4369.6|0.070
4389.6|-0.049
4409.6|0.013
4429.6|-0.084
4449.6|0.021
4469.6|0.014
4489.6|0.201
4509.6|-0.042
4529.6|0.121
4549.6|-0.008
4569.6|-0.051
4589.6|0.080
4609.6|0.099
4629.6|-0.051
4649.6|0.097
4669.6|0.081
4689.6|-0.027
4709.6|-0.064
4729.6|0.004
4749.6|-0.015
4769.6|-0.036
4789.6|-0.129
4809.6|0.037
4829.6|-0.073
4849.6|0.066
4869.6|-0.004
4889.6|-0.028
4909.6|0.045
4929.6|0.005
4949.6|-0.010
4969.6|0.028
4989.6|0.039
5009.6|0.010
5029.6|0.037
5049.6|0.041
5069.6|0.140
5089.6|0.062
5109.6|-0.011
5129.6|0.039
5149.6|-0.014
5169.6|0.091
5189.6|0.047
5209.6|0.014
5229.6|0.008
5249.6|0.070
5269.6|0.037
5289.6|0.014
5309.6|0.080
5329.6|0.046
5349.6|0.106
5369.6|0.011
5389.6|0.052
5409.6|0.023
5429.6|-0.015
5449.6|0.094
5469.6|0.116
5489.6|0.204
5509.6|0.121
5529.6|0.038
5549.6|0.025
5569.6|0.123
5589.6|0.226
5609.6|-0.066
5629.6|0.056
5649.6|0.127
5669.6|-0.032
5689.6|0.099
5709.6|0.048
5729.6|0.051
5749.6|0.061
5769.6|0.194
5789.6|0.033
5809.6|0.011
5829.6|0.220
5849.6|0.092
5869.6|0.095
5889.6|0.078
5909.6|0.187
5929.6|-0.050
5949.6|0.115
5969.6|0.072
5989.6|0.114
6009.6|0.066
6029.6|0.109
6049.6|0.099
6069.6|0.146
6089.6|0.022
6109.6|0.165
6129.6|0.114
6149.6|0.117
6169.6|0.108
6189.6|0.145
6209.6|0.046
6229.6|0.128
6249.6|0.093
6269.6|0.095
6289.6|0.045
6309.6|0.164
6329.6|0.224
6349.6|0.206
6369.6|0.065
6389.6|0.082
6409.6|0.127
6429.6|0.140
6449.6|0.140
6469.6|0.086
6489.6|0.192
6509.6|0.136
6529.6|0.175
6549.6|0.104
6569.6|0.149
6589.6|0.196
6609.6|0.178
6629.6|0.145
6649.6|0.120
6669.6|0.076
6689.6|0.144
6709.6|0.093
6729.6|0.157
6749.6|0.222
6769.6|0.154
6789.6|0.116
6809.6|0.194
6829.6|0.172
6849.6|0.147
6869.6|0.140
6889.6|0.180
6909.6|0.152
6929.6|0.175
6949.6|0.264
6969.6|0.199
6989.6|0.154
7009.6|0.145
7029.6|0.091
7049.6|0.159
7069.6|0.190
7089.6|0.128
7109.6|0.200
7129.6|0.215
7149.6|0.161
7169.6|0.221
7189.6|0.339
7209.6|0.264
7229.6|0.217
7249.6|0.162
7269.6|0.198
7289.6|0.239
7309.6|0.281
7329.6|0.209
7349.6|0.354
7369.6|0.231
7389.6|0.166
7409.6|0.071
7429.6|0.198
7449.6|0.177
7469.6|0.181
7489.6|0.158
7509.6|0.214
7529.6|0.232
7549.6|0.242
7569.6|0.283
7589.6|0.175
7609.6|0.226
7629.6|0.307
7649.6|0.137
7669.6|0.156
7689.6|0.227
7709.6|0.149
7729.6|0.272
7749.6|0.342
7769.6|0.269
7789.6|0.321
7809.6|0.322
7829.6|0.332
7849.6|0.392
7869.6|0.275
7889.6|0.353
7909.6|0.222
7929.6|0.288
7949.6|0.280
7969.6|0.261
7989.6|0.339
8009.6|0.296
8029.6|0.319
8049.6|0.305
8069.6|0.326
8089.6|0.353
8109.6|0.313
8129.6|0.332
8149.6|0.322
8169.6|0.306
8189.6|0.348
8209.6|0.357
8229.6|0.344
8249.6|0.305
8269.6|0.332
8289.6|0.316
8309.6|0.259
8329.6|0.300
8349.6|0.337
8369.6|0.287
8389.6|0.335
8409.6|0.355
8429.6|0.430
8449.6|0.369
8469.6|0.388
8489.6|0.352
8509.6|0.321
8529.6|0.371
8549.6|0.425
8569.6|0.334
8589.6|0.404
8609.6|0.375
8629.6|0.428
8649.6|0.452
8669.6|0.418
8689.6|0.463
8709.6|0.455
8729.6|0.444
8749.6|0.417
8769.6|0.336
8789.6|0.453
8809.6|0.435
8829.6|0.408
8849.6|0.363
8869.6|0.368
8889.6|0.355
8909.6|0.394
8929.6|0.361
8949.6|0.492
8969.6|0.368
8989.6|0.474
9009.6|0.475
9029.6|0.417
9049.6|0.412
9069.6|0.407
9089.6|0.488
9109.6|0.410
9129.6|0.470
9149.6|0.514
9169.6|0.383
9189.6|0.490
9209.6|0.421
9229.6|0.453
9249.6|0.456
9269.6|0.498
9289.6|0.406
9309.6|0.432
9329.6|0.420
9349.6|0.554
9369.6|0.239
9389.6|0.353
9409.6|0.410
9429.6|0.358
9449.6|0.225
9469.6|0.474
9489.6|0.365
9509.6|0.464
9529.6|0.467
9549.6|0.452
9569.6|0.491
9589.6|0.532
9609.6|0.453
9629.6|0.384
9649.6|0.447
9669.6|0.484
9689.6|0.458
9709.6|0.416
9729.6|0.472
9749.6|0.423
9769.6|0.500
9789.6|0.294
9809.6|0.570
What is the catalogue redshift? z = 0.930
